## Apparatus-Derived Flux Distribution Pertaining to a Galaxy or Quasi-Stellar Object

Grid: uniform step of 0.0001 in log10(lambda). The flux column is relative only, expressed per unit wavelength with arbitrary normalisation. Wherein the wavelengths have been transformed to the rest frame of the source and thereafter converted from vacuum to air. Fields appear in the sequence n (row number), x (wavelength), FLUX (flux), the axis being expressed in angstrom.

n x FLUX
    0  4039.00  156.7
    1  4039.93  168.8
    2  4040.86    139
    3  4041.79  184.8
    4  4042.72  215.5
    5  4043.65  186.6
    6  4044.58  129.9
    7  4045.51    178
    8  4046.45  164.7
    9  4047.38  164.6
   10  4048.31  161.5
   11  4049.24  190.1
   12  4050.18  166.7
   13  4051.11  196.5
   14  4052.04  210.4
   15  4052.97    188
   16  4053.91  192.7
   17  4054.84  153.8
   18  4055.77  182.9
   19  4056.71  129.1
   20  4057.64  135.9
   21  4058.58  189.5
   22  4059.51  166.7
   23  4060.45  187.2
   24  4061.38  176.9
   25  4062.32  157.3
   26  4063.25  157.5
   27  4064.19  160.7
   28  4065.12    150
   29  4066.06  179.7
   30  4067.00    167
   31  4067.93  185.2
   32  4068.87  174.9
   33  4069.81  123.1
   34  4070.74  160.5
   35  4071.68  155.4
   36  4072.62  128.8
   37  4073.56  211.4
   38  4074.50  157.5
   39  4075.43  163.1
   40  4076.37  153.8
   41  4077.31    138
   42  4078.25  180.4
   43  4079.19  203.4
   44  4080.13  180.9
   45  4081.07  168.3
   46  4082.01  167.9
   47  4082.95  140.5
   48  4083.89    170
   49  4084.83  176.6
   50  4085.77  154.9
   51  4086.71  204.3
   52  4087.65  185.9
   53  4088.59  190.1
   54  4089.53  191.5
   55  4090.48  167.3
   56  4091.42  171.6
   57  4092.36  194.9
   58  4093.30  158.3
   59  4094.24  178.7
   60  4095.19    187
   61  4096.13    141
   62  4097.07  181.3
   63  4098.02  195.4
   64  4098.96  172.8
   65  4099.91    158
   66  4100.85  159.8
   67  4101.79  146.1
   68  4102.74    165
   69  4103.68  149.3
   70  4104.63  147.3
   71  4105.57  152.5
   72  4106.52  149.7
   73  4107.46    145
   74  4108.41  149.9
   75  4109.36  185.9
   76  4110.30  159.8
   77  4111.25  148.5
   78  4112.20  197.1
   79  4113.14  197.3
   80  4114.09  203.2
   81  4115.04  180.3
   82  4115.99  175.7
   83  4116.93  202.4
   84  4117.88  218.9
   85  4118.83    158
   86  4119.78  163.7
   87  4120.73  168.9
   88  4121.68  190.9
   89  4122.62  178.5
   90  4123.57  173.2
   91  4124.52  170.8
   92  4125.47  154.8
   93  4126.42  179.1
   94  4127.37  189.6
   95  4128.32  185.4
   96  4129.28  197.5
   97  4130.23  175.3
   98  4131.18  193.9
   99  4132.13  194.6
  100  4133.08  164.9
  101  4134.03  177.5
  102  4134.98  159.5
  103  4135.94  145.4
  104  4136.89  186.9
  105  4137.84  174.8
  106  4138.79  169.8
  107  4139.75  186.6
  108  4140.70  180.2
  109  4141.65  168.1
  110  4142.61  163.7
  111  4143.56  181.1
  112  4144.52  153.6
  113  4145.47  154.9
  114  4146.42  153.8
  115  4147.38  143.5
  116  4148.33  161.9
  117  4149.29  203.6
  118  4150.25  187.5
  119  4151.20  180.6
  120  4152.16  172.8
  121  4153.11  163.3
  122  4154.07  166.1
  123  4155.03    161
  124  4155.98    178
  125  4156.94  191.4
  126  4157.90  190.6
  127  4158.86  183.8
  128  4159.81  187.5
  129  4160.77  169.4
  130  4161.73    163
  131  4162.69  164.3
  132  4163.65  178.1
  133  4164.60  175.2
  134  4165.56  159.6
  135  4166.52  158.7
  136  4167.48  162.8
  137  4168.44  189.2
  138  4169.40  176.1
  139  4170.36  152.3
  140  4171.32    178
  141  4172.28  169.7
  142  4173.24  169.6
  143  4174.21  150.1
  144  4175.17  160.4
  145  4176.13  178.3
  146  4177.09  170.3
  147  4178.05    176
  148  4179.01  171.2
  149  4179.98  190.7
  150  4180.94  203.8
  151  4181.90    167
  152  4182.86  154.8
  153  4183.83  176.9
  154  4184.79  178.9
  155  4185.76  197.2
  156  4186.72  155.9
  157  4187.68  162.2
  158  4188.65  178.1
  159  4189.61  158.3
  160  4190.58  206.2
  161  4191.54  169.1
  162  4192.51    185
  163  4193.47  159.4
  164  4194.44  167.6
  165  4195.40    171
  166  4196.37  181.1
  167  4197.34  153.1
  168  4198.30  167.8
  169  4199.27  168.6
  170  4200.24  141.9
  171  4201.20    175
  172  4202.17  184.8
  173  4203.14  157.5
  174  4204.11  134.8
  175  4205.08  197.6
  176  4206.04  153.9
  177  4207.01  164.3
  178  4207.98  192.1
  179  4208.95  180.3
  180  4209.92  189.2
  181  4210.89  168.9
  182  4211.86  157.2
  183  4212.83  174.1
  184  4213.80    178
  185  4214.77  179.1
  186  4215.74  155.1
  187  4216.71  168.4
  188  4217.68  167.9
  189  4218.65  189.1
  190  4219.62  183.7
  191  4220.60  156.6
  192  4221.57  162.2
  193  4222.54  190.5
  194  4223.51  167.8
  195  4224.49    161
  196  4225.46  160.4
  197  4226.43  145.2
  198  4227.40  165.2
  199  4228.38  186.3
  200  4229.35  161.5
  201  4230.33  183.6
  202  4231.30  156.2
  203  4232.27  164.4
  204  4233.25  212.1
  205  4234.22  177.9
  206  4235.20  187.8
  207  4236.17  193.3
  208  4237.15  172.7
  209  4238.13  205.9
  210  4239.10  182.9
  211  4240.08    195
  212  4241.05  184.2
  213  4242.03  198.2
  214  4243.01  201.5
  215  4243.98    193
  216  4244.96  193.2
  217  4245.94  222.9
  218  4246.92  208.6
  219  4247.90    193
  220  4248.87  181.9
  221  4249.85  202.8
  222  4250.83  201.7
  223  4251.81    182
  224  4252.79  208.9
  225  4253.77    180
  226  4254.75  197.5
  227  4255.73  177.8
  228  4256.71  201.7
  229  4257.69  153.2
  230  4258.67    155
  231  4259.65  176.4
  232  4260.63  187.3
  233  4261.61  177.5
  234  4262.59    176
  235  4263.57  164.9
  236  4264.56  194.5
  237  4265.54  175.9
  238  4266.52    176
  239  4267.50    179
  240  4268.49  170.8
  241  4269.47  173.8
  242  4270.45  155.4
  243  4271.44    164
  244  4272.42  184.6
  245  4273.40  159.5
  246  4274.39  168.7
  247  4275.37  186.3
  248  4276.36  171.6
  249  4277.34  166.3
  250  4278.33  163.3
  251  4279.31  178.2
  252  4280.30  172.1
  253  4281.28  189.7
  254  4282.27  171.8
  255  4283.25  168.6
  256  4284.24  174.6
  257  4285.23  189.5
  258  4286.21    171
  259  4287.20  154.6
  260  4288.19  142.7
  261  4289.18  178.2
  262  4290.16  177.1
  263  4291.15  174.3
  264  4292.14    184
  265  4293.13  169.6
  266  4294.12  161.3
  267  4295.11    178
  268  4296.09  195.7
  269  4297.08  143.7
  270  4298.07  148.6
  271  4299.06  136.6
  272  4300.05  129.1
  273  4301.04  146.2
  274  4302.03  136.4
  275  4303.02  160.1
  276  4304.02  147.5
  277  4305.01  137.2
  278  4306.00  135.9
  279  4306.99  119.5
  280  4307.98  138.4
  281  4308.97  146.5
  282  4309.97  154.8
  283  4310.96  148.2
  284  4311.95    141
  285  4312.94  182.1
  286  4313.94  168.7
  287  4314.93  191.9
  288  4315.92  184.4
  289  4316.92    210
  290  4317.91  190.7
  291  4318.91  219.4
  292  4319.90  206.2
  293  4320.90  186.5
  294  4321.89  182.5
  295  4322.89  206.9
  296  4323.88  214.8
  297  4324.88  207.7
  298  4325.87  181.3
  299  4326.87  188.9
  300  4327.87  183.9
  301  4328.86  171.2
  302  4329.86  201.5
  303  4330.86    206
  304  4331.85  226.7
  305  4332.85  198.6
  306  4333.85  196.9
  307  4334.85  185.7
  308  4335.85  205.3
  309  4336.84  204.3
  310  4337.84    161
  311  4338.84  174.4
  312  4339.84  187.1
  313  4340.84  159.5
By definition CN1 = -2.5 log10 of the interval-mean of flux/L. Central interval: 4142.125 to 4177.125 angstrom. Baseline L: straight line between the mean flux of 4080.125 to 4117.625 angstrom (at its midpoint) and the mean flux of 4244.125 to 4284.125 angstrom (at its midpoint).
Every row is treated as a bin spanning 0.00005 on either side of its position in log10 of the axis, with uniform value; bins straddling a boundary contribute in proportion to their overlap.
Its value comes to 0.03 mag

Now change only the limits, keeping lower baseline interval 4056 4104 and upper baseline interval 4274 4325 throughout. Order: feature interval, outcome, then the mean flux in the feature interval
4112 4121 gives -0.11 mag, 187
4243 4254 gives -0.17 mag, 198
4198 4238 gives -0.02 mag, 172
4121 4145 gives -0.05 mag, 176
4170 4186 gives -0.03 mag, 173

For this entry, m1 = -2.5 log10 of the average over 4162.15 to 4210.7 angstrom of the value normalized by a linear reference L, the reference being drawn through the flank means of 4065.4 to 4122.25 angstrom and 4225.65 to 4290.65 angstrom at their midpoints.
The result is 0.028 mag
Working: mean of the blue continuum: 171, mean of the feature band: 171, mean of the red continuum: 180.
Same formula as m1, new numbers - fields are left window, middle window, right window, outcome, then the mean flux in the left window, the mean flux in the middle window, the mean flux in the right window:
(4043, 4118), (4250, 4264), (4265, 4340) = -0.054 mag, 170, 182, 174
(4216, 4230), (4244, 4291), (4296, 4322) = -0.086 mag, 169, 179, 162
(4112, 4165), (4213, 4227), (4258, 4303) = 0.019 mag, 177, 169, 169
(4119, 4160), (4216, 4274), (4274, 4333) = -0.044 mag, 174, 180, 173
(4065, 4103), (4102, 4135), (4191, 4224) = -0.029 mag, 169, 174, 170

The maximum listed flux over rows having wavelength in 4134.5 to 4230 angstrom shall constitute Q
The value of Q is 206.2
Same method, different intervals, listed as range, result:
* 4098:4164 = 218.9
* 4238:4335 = 226.7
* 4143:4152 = 203.6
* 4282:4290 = 189.5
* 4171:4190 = 203.8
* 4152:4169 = 191.4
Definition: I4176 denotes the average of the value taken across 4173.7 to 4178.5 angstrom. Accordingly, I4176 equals 167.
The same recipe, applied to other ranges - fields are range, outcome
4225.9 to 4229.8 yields 165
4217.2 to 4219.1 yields 178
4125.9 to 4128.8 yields 184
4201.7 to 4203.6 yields 171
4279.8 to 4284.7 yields 175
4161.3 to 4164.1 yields 168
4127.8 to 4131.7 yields 188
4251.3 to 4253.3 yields 195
